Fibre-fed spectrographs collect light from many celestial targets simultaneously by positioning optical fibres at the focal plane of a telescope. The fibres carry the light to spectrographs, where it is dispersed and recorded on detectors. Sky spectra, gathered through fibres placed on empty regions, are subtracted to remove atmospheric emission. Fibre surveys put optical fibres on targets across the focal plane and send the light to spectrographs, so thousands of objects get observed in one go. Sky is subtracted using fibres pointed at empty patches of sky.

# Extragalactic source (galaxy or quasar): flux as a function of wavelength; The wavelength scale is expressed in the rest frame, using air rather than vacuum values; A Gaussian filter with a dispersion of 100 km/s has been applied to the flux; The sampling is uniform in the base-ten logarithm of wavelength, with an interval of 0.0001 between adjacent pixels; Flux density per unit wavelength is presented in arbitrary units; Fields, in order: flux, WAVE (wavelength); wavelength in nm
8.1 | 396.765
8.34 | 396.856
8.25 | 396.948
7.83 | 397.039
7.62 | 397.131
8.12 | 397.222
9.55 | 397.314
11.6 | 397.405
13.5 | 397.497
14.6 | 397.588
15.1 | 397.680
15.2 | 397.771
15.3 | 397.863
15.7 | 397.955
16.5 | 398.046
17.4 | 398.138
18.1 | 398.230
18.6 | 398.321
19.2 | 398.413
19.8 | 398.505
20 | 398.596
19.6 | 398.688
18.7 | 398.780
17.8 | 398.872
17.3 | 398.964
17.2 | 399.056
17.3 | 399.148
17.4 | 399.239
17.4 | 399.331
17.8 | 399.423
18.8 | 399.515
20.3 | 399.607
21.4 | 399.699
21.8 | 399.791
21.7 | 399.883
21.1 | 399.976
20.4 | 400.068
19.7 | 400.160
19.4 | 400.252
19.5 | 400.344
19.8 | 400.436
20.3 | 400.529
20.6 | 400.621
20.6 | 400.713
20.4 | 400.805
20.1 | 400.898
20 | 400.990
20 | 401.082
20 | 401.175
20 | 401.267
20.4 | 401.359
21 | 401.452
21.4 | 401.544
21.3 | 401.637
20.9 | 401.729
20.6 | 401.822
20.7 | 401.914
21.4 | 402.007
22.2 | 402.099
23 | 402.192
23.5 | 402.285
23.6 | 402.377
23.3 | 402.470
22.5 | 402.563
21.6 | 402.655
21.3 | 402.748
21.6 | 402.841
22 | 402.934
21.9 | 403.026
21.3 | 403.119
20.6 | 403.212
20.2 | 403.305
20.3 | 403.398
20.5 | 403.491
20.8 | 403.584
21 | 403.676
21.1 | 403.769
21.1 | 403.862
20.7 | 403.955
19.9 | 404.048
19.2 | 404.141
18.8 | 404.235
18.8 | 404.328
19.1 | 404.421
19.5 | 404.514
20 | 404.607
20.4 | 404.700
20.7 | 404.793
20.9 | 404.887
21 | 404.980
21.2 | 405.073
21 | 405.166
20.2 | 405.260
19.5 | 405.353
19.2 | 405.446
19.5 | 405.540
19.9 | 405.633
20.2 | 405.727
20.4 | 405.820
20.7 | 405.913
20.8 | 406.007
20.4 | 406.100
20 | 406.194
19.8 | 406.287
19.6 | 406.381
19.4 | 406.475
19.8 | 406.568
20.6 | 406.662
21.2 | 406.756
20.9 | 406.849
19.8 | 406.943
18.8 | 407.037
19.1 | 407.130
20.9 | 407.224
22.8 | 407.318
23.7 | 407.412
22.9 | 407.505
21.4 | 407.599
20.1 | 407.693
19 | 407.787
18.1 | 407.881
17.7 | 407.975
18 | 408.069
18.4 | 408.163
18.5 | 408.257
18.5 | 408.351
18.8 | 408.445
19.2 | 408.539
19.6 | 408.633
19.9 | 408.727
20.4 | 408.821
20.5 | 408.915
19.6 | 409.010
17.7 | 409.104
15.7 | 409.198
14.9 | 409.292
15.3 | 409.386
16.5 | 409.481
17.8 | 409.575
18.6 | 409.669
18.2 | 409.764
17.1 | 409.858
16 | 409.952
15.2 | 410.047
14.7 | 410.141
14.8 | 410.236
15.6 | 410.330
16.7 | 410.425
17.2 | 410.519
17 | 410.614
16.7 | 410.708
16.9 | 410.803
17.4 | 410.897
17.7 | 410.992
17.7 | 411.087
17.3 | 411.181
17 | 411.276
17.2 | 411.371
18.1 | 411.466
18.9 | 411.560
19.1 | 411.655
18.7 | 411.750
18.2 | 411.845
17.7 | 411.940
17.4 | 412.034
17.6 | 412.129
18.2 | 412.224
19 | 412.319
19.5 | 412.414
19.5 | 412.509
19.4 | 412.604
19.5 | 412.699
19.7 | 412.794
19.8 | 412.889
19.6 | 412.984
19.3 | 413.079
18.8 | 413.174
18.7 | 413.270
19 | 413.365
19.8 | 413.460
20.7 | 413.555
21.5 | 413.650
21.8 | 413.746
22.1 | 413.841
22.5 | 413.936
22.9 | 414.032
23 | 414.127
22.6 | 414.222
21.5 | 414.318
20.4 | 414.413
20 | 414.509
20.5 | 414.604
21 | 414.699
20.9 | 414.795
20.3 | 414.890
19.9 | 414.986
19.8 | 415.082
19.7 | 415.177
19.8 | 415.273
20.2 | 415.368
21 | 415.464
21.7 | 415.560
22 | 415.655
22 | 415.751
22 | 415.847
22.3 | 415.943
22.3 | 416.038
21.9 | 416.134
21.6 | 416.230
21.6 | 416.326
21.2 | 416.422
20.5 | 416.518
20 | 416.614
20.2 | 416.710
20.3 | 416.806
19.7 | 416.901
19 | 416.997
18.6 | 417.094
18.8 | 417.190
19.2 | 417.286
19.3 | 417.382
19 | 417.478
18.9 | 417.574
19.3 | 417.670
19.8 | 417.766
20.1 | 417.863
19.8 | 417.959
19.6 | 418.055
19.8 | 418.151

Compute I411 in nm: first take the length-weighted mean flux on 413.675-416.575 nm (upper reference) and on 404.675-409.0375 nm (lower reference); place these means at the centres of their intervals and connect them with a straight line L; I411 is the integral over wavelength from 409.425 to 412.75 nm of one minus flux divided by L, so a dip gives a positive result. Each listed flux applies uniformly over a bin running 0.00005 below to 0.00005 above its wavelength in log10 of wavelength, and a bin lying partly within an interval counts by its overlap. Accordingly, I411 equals 0.51 nm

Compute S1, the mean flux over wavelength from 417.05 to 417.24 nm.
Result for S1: 18.7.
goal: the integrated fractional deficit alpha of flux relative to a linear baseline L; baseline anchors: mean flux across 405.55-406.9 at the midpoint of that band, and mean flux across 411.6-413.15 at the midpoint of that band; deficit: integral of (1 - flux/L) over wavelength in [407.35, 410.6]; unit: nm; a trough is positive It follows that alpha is 0.25 nm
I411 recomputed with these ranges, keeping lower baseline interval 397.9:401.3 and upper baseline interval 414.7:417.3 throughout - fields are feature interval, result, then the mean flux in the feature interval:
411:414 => 0.176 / 19.1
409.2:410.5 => 0.248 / 16.3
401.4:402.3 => -0.098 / 21.5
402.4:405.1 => -0.162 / 20.8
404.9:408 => -0.079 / 20.3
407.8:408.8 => 0.062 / 18.7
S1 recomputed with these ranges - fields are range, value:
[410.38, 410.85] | 16.9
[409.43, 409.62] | 17.1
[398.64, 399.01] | 18.3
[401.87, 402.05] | 21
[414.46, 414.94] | 20.5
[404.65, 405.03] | 20.8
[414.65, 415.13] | 20.4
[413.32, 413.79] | 20.6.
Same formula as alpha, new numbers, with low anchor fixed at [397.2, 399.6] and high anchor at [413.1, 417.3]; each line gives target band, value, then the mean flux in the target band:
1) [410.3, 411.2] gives 0.12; 17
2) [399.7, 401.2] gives -0.29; 20.4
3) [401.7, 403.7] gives -0.45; 21.6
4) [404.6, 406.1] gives -0.17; 20.4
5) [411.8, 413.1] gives 0.08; 18.9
